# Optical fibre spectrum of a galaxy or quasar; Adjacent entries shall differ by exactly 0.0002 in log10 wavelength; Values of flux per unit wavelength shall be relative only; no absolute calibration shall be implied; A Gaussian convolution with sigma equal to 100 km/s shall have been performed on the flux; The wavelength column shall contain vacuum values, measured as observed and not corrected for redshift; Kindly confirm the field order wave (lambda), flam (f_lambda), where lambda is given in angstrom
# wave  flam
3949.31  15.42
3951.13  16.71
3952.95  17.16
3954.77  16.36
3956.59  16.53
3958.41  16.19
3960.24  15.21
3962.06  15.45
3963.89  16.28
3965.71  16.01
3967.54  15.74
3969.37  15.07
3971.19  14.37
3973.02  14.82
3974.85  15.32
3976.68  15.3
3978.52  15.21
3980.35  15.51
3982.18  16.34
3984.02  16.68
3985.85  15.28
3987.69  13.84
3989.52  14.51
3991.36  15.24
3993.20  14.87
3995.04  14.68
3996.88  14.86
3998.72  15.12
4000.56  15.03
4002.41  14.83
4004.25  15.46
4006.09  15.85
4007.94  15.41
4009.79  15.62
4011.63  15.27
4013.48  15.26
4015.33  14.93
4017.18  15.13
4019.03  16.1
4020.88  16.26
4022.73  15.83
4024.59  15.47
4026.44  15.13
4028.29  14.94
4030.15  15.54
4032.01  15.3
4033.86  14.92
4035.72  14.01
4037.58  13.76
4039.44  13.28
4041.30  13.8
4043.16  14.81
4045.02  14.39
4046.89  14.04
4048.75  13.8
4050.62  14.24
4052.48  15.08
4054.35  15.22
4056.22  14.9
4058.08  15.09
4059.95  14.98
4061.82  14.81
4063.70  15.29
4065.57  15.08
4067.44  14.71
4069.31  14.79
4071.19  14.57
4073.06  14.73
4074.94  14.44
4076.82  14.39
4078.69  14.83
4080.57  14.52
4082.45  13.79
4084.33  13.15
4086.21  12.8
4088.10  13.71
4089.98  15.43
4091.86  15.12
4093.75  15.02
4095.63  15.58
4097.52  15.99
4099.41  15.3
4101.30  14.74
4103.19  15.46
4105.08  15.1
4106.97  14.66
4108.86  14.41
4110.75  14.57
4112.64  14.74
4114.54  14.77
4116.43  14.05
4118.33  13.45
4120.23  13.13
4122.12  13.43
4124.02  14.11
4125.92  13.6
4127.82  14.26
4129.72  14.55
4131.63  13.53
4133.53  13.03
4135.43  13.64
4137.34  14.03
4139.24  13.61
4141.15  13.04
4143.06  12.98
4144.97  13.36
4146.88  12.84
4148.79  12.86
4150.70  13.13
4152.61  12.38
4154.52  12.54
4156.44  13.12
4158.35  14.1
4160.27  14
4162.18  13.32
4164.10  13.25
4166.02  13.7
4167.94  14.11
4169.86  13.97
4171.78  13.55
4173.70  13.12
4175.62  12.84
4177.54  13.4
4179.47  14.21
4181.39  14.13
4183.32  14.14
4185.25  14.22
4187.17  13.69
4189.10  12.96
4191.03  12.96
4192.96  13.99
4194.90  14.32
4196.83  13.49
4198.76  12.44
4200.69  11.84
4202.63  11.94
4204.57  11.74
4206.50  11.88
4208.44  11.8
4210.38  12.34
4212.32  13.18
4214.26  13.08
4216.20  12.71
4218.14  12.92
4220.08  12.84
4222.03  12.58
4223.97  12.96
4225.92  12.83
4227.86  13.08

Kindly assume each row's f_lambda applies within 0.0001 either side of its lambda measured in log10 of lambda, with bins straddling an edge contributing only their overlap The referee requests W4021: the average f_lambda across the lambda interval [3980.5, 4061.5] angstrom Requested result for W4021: 15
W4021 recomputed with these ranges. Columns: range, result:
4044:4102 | 14.7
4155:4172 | 13.6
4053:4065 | 15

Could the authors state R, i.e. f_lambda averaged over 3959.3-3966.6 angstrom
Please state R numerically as 15.7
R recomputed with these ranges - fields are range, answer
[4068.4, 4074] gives 14.7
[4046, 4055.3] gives 14.5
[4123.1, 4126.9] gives 13.9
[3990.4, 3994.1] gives 15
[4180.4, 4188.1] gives 14.1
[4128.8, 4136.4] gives 13.7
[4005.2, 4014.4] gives 15.5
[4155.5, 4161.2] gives 13.7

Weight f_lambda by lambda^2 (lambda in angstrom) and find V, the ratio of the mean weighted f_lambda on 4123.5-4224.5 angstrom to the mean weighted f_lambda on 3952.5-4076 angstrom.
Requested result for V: 0.95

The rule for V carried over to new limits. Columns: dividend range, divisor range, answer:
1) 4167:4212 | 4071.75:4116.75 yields 0.94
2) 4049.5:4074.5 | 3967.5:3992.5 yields 1.02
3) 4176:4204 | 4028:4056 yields 0.99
